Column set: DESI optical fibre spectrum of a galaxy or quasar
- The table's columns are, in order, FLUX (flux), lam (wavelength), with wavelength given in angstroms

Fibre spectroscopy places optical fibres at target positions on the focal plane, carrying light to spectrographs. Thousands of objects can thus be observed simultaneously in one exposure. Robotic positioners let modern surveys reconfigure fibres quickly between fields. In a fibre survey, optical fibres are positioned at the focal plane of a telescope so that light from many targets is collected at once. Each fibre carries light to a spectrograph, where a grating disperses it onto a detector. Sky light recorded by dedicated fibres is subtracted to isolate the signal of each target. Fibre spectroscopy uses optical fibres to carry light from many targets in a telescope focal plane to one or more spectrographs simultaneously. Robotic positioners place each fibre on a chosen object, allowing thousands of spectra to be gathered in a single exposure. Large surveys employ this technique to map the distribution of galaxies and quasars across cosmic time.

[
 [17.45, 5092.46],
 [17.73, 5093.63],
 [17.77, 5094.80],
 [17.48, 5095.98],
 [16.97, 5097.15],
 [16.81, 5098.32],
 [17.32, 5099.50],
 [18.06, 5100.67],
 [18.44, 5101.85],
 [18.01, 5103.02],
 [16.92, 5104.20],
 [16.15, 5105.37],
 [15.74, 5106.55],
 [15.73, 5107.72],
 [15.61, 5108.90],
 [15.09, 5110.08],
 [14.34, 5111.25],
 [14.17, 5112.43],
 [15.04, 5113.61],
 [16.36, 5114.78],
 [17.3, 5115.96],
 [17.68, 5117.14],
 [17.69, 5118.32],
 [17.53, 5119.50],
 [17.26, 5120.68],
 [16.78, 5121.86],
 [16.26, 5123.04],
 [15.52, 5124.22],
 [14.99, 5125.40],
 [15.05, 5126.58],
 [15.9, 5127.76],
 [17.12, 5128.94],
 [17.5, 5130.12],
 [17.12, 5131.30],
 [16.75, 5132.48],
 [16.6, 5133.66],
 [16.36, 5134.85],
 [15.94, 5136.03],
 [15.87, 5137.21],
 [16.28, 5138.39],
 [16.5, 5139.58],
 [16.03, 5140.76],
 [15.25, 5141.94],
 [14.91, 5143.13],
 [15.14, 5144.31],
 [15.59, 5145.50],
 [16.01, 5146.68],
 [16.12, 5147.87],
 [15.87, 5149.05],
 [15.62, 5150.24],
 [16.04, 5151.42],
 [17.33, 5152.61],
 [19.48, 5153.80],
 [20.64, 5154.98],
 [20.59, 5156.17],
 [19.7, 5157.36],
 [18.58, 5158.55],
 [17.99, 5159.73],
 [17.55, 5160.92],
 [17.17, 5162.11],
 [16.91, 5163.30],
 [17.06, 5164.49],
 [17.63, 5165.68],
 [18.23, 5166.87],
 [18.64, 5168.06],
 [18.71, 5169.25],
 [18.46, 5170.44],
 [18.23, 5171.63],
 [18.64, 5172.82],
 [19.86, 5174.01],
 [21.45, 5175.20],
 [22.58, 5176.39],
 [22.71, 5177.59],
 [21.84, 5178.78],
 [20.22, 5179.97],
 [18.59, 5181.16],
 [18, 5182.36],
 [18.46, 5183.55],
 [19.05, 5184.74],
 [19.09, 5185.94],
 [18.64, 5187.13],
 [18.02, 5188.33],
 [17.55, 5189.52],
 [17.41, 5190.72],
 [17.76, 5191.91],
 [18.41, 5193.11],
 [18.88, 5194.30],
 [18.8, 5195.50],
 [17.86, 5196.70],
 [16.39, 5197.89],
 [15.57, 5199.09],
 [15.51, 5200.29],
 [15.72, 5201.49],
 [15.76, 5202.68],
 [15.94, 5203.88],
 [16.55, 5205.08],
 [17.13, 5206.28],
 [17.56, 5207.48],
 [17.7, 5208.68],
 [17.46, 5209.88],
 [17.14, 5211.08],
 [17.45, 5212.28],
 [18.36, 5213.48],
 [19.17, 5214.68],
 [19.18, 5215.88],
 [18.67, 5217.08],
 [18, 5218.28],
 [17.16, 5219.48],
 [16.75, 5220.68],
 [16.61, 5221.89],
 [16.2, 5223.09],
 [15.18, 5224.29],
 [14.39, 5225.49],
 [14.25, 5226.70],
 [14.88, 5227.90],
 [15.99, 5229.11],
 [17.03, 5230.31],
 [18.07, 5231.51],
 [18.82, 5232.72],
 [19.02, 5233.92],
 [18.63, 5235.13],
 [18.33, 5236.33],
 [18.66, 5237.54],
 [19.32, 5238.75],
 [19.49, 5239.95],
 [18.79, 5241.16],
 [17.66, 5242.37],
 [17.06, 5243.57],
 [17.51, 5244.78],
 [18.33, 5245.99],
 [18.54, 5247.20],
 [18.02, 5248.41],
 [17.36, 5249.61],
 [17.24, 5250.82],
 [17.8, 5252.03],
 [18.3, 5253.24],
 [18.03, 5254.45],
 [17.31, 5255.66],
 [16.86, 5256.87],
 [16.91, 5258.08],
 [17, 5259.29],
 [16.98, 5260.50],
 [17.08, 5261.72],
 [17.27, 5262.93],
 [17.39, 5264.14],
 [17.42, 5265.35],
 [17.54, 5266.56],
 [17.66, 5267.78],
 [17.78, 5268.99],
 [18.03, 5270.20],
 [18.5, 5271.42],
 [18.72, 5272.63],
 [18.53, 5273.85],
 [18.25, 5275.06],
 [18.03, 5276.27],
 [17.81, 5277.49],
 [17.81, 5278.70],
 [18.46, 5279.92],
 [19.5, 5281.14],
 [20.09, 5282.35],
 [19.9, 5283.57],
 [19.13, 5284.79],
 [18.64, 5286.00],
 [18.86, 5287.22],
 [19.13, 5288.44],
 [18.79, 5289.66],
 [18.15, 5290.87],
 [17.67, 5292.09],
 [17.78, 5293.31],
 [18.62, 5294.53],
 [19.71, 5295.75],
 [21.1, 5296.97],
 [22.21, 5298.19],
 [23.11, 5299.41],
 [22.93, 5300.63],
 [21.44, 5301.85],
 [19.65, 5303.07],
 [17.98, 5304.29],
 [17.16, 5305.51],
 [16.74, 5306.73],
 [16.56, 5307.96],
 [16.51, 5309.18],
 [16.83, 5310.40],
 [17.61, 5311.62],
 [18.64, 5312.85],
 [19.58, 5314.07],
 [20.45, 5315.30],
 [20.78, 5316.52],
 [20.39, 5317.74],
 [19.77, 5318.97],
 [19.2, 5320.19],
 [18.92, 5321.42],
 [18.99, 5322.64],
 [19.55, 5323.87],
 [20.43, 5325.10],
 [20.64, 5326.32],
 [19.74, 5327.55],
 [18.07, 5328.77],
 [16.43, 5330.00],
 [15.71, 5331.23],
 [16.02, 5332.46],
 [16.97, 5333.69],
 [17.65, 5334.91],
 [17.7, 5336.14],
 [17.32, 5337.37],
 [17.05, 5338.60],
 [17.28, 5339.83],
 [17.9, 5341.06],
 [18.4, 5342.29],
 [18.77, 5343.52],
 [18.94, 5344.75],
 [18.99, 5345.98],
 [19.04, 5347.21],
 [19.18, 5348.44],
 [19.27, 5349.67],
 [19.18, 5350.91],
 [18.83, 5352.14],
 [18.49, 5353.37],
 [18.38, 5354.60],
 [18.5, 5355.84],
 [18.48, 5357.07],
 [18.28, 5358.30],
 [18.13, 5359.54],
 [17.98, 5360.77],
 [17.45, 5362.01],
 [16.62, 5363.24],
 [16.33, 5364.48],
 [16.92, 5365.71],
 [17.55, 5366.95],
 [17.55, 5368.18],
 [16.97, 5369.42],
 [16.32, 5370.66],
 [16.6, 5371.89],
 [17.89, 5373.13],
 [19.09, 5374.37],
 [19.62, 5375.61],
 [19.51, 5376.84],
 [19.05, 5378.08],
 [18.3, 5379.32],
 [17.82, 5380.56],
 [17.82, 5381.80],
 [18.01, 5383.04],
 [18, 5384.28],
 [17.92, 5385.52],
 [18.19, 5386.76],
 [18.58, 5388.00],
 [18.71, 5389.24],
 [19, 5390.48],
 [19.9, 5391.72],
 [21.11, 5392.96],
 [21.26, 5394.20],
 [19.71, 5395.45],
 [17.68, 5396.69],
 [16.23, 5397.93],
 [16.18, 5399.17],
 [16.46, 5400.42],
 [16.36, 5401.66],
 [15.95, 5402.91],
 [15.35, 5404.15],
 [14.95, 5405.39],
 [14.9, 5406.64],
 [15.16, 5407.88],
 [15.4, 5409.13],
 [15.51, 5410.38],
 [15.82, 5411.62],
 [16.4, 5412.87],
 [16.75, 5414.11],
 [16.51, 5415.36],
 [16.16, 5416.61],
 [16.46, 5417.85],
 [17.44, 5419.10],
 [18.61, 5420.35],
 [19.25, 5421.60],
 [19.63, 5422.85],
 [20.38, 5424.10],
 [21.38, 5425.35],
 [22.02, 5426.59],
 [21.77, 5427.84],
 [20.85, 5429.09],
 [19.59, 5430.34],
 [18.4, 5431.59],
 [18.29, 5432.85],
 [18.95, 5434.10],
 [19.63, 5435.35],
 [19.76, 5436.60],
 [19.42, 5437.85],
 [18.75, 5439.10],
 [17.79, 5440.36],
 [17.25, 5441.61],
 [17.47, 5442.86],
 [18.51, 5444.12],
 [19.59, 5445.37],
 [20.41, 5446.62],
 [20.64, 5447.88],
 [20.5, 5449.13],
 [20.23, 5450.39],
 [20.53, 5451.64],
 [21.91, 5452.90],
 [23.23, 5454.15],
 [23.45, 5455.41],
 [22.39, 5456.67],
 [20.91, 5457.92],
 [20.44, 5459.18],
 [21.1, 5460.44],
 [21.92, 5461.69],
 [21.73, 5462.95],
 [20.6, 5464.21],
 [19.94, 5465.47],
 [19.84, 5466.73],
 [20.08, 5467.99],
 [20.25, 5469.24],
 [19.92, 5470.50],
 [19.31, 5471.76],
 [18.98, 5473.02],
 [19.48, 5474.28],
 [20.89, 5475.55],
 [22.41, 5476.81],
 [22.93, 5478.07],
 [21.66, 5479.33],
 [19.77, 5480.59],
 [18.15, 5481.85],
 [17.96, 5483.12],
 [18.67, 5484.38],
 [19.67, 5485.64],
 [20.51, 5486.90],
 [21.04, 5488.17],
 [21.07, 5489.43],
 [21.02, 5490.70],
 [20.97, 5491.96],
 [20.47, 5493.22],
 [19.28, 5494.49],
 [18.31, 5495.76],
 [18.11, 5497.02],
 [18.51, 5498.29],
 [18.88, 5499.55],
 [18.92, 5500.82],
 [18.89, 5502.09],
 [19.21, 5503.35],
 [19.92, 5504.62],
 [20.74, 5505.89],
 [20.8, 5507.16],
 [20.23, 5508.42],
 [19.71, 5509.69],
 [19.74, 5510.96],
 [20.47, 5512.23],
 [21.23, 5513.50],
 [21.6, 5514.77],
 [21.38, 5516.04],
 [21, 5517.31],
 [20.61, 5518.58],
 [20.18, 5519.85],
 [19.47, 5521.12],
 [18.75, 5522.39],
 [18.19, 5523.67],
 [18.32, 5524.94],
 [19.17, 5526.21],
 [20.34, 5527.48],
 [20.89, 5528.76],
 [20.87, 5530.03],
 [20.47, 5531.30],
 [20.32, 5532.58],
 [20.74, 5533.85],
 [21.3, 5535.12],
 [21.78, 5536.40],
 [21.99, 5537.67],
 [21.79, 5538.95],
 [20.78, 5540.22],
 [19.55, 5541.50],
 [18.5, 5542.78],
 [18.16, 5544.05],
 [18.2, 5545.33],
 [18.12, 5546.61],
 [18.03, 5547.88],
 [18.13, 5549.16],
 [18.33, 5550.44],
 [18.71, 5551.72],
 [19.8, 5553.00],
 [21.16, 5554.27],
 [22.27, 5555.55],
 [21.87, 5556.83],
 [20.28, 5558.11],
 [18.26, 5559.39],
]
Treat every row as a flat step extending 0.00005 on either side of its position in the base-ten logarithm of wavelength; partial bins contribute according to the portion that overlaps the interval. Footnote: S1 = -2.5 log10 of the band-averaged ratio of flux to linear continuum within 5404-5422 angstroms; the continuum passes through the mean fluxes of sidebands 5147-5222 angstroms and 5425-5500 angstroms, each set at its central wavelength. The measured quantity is 0.21 mag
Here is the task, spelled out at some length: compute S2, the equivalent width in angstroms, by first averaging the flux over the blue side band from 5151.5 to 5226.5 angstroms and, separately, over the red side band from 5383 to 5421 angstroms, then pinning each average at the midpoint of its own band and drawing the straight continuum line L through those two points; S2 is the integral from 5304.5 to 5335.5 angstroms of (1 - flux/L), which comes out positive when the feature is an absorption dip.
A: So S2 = -1.4 angstroms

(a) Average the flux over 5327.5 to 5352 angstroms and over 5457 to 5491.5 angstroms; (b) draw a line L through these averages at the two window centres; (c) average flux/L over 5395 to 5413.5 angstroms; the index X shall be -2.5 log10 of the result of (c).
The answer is 0.186 mag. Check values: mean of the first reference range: 18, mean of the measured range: 16.1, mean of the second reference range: 20.4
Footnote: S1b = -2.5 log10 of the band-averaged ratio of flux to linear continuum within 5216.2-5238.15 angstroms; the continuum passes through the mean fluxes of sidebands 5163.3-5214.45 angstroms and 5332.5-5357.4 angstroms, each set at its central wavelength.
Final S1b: 0.07 mag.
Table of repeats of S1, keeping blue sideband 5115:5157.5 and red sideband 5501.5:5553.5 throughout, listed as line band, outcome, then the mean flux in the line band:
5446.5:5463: -0.111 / 21.4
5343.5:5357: -0.024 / 18.9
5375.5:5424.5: 0.074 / 17.6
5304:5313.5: 0.054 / 17.2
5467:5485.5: -0.029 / 20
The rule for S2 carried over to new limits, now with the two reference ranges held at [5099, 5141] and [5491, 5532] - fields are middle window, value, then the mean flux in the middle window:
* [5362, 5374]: 1.0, 17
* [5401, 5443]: 2.6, 17.9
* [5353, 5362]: 0.1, 18.2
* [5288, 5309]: -1.5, 19.3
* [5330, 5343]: 0.8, 17.2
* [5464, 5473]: -0.2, 19.9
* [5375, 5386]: 0.2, 18.5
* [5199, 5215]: 0.2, 16.9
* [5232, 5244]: -0.8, 18.6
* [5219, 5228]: 0.8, 15.7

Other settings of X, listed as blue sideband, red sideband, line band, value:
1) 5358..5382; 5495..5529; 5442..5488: -0.07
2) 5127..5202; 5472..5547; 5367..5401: 0.05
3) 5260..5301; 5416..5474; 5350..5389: 0.08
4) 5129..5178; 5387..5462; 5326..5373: 0.04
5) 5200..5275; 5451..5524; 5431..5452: 0.03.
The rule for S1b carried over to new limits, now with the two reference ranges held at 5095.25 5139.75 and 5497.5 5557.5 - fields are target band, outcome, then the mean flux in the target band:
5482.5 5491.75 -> -0.02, 20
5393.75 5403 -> 0.08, 17.5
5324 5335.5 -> 0.01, 18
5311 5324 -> -0.07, 19.4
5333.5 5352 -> 0.01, 18.3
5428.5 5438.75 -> -0.01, 19.3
